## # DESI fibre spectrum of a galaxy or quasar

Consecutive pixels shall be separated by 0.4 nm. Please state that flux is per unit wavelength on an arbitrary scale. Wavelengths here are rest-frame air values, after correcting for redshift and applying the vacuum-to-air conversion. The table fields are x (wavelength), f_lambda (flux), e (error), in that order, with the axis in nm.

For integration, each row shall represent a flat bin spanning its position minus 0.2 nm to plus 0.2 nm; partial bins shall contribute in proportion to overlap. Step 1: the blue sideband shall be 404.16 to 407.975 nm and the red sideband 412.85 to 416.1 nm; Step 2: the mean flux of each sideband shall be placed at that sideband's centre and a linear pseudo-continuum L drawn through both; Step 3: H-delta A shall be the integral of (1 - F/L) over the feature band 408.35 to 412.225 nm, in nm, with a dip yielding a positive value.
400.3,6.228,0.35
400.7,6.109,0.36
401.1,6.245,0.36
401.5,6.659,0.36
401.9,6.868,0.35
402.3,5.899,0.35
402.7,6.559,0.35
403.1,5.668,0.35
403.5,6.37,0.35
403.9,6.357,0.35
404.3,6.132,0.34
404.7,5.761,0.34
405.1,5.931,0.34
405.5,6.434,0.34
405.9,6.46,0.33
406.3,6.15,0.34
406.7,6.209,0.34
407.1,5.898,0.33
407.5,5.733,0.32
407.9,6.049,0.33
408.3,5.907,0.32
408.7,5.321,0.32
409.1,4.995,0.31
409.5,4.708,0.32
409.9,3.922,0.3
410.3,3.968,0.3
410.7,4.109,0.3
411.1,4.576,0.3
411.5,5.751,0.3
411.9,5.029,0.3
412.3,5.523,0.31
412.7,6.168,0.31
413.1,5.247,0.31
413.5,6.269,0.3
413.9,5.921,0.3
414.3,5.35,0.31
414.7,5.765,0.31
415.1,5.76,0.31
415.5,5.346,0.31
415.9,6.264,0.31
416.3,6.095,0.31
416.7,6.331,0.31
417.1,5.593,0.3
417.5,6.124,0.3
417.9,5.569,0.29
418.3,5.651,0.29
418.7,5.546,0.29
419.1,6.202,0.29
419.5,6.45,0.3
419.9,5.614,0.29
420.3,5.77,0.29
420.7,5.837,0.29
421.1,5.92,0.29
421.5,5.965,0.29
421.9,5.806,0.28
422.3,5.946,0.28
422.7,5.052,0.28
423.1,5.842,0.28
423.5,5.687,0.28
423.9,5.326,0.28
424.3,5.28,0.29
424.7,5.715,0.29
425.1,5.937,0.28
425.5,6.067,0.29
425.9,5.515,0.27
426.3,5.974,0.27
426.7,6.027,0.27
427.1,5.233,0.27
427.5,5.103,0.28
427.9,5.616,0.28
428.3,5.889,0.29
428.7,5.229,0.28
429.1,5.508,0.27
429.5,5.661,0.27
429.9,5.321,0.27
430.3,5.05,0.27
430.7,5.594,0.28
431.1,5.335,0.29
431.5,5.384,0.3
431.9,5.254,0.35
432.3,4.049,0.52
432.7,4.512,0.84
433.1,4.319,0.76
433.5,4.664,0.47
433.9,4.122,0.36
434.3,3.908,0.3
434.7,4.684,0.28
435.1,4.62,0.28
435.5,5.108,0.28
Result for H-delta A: 0.74 nm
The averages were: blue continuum 6.08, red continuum 5.75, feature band 4.78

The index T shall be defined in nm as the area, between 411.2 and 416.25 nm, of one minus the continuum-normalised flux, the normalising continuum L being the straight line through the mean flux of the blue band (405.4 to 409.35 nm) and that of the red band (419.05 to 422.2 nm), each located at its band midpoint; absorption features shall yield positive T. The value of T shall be 0.19 nm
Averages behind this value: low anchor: 5.89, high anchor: 5.93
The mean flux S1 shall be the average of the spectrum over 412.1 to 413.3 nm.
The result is 5.65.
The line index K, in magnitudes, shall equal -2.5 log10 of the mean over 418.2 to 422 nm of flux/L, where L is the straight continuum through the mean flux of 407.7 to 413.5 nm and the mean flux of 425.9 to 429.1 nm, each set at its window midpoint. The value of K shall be -0.10 mag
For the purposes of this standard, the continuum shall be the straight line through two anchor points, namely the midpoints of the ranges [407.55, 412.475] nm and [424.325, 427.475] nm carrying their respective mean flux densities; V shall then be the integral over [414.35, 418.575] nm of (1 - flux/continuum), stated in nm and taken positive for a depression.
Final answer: -0.42 nm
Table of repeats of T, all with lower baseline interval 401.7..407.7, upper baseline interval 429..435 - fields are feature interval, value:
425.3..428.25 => -0.31 nm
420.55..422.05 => -0.14 nm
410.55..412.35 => 0.27 nm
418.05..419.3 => -0.07 nm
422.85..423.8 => -0.07 nm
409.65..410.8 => 0.37 nm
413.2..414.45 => -0.02 nm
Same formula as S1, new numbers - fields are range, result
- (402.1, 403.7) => 6.12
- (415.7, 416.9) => 6.23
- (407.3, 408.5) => 5.9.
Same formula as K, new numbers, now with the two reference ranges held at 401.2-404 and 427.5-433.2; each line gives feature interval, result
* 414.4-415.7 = 0.04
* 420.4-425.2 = -0.03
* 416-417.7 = -0.05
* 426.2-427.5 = -0.06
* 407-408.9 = 0.06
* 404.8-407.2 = 0.00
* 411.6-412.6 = 0.10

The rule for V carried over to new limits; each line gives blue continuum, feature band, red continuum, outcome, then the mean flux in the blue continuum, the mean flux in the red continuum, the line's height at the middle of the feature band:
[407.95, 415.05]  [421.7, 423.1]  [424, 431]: -0.04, 5.24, 5.56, 5.46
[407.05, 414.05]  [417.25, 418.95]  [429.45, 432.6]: -0.16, 5.27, 5.16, 5.23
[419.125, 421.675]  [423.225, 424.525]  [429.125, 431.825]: 0.07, 5.94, 5.39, 5.75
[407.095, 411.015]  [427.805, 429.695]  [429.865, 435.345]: -0.31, 5.01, 4.76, 4.8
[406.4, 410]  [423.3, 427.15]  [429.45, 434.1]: -0.47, 5.48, 4.92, 5.07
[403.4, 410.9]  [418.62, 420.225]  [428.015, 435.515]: -0.21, 5.59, 4.96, 5.28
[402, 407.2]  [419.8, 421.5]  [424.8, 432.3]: -0.03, 6.16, 5.5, 5.72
